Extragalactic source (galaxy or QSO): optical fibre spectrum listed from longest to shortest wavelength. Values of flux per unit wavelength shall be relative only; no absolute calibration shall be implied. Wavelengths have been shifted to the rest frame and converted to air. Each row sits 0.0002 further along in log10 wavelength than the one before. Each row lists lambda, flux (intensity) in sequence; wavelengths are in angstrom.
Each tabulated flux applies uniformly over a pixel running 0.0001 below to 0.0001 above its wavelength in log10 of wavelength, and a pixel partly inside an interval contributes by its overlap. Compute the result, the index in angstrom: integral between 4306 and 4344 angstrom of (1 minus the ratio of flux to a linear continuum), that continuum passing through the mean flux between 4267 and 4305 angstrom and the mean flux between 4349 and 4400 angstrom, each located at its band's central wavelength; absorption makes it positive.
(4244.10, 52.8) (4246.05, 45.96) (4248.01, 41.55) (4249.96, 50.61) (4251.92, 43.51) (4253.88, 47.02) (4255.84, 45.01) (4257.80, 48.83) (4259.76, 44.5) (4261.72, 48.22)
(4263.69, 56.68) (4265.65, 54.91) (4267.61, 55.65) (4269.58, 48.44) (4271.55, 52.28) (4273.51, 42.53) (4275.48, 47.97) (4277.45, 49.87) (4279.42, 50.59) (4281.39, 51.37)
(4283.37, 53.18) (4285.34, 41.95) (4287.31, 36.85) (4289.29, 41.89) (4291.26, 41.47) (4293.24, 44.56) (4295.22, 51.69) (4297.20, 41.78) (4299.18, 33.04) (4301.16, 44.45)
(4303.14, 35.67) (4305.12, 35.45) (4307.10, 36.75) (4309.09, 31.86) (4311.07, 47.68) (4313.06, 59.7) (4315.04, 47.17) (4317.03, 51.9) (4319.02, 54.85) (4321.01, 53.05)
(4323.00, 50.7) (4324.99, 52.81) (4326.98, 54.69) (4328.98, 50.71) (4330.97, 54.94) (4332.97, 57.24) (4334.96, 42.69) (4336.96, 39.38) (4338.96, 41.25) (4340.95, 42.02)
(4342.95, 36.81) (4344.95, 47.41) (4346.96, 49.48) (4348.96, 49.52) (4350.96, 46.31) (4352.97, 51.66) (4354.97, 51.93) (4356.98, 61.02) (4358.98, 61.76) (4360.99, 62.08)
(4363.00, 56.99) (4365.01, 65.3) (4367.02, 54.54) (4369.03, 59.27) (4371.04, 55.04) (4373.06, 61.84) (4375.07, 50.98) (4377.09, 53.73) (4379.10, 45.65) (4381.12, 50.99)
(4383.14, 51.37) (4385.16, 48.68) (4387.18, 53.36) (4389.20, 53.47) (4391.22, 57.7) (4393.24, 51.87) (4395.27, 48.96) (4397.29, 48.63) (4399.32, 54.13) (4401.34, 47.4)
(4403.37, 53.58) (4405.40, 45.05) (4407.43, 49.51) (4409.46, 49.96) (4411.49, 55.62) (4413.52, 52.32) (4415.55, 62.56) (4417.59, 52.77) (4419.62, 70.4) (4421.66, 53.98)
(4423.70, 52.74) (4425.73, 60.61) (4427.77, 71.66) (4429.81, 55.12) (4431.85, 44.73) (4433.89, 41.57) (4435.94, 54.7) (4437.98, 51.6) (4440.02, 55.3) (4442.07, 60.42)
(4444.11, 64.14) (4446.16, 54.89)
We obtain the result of 1.1 angstrom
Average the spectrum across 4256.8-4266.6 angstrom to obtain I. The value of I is 50.6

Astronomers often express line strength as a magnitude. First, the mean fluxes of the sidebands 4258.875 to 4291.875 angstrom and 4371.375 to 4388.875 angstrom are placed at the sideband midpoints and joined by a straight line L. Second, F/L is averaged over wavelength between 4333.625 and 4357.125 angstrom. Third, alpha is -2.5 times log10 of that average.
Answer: 0.10 mag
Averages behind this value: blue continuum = 48.2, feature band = 46.3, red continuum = 52.2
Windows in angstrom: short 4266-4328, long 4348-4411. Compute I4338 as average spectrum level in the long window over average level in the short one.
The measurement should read 1.14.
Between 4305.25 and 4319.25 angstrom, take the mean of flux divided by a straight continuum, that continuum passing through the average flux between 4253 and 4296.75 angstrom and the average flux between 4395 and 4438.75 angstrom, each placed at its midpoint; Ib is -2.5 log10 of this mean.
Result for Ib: 0.08 mag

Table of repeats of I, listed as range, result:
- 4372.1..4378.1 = 55.5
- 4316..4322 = 53.2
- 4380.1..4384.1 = 51.1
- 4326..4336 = 52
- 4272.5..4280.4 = 47.8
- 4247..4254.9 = 45.7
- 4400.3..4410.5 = 49.1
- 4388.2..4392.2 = 55.6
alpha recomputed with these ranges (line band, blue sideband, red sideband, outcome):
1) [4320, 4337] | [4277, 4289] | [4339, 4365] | -0.03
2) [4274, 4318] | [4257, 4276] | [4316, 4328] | 0.16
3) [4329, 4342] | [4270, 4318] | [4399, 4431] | 0.04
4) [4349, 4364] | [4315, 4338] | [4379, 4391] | -0.09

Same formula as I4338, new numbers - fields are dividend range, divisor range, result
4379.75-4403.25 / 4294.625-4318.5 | 1.19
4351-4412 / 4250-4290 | 1.11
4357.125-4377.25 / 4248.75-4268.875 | 1.18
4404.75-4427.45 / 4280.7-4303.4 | 1.29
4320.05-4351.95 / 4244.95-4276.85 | 0.99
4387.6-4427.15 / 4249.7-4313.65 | 1.18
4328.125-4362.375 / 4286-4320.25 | 1.15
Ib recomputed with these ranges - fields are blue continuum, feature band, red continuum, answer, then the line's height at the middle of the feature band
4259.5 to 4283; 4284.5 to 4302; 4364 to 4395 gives 0.217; 51.2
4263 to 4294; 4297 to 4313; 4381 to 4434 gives 0.241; 49.2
